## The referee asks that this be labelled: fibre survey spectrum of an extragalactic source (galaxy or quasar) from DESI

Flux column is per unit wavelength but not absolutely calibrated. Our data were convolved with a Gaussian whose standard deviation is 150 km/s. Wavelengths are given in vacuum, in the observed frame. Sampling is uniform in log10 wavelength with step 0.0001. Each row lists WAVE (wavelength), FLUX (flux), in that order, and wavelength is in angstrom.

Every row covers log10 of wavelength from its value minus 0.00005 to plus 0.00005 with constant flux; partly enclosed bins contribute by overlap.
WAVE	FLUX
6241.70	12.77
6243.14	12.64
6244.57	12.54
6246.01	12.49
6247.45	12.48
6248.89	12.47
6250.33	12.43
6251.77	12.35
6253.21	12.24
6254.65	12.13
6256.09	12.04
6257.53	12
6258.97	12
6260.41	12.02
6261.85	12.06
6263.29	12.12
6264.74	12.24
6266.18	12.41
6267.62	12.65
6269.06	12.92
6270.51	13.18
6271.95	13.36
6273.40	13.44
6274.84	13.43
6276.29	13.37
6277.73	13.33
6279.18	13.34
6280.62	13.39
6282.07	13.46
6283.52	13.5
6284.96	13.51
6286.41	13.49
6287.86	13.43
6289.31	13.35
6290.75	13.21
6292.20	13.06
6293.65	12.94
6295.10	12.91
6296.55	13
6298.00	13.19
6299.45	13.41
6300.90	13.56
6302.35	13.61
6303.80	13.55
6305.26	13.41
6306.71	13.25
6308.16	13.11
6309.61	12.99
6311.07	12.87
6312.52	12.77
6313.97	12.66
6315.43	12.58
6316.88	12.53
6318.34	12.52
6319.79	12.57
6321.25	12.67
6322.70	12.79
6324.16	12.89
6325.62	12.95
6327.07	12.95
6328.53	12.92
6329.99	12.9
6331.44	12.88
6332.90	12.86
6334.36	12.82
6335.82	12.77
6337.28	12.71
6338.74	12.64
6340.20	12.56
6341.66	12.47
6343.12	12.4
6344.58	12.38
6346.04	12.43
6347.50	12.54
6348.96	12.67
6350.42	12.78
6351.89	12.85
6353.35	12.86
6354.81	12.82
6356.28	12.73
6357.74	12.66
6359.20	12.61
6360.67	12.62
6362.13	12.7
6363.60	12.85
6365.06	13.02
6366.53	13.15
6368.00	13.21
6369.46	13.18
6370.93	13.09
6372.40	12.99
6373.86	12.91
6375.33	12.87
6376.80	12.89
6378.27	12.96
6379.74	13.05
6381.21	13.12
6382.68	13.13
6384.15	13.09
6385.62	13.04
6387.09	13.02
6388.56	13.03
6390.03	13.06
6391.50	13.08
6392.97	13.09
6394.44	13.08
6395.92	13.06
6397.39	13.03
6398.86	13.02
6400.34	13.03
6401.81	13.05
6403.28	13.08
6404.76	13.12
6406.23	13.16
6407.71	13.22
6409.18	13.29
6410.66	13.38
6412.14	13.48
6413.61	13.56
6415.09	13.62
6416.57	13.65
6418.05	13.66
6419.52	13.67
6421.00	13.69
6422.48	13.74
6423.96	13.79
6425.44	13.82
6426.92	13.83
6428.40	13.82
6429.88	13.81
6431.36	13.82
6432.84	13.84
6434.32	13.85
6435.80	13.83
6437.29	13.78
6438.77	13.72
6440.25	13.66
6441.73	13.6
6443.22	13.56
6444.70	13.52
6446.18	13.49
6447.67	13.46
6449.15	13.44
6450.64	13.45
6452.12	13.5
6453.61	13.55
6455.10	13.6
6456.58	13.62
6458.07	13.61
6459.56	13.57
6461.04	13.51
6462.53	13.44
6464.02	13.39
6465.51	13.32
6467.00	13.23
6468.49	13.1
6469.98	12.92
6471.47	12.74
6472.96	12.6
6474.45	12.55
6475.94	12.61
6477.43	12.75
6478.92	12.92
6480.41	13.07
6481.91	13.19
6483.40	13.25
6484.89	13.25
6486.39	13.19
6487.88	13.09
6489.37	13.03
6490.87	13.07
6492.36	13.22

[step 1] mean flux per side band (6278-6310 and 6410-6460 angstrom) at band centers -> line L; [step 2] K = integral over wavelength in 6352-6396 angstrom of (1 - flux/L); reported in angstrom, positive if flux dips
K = 1.8 angstrom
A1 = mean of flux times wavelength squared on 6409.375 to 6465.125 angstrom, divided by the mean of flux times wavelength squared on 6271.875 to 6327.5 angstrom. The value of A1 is 1.08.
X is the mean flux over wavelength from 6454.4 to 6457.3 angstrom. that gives 13.6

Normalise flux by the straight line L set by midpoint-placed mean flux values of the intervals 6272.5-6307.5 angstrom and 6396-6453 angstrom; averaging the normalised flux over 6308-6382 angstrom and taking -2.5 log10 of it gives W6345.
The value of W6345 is 0.05 mag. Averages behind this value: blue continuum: 13.3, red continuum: 13.5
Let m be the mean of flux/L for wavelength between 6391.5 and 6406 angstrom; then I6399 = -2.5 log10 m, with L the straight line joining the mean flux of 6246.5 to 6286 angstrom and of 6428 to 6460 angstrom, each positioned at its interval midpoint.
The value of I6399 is 0.028 mag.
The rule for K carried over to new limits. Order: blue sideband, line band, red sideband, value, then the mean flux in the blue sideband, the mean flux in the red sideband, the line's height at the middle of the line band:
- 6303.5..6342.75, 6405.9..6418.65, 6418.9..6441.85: 0.15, 12.8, 13.8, 13.6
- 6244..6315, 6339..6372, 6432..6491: 0.83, 12.9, 13.3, 13.1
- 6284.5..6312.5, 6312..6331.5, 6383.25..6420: 0.71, 13.2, 13.2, 13.2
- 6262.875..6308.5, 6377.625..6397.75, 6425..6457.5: 0.66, 13.2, 13.7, 13.5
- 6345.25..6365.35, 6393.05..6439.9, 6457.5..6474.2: -1.85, 12.7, 13.2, 13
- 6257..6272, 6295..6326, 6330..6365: -1.04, 12.4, 12.7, 12.6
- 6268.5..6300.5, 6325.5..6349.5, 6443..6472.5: 1.13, 13.3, 13.4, 13.3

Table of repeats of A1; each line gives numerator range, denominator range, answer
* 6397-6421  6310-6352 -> 1.08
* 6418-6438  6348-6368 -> 1.10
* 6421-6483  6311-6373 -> 1.09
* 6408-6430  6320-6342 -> 1.10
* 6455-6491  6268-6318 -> 1.05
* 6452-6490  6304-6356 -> 1.08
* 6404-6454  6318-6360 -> 1.10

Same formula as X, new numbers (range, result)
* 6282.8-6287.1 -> 13.5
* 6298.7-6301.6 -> 13.5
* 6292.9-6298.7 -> 13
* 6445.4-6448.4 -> 13.5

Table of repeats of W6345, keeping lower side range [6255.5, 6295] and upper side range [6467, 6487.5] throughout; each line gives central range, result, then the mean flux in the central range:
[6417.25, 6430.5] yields -0.07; 13.8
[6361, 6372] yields -0.01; 13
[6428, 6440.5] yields -0.07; 13.8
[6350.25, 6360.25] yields 0.02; 12.7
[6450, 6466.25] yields -0.05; 13.5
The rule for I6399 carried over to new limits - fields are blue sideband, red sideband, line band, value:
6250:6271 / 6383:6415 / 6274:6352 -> -0.031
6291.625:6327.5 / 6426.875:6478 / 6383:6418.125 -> 0.006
